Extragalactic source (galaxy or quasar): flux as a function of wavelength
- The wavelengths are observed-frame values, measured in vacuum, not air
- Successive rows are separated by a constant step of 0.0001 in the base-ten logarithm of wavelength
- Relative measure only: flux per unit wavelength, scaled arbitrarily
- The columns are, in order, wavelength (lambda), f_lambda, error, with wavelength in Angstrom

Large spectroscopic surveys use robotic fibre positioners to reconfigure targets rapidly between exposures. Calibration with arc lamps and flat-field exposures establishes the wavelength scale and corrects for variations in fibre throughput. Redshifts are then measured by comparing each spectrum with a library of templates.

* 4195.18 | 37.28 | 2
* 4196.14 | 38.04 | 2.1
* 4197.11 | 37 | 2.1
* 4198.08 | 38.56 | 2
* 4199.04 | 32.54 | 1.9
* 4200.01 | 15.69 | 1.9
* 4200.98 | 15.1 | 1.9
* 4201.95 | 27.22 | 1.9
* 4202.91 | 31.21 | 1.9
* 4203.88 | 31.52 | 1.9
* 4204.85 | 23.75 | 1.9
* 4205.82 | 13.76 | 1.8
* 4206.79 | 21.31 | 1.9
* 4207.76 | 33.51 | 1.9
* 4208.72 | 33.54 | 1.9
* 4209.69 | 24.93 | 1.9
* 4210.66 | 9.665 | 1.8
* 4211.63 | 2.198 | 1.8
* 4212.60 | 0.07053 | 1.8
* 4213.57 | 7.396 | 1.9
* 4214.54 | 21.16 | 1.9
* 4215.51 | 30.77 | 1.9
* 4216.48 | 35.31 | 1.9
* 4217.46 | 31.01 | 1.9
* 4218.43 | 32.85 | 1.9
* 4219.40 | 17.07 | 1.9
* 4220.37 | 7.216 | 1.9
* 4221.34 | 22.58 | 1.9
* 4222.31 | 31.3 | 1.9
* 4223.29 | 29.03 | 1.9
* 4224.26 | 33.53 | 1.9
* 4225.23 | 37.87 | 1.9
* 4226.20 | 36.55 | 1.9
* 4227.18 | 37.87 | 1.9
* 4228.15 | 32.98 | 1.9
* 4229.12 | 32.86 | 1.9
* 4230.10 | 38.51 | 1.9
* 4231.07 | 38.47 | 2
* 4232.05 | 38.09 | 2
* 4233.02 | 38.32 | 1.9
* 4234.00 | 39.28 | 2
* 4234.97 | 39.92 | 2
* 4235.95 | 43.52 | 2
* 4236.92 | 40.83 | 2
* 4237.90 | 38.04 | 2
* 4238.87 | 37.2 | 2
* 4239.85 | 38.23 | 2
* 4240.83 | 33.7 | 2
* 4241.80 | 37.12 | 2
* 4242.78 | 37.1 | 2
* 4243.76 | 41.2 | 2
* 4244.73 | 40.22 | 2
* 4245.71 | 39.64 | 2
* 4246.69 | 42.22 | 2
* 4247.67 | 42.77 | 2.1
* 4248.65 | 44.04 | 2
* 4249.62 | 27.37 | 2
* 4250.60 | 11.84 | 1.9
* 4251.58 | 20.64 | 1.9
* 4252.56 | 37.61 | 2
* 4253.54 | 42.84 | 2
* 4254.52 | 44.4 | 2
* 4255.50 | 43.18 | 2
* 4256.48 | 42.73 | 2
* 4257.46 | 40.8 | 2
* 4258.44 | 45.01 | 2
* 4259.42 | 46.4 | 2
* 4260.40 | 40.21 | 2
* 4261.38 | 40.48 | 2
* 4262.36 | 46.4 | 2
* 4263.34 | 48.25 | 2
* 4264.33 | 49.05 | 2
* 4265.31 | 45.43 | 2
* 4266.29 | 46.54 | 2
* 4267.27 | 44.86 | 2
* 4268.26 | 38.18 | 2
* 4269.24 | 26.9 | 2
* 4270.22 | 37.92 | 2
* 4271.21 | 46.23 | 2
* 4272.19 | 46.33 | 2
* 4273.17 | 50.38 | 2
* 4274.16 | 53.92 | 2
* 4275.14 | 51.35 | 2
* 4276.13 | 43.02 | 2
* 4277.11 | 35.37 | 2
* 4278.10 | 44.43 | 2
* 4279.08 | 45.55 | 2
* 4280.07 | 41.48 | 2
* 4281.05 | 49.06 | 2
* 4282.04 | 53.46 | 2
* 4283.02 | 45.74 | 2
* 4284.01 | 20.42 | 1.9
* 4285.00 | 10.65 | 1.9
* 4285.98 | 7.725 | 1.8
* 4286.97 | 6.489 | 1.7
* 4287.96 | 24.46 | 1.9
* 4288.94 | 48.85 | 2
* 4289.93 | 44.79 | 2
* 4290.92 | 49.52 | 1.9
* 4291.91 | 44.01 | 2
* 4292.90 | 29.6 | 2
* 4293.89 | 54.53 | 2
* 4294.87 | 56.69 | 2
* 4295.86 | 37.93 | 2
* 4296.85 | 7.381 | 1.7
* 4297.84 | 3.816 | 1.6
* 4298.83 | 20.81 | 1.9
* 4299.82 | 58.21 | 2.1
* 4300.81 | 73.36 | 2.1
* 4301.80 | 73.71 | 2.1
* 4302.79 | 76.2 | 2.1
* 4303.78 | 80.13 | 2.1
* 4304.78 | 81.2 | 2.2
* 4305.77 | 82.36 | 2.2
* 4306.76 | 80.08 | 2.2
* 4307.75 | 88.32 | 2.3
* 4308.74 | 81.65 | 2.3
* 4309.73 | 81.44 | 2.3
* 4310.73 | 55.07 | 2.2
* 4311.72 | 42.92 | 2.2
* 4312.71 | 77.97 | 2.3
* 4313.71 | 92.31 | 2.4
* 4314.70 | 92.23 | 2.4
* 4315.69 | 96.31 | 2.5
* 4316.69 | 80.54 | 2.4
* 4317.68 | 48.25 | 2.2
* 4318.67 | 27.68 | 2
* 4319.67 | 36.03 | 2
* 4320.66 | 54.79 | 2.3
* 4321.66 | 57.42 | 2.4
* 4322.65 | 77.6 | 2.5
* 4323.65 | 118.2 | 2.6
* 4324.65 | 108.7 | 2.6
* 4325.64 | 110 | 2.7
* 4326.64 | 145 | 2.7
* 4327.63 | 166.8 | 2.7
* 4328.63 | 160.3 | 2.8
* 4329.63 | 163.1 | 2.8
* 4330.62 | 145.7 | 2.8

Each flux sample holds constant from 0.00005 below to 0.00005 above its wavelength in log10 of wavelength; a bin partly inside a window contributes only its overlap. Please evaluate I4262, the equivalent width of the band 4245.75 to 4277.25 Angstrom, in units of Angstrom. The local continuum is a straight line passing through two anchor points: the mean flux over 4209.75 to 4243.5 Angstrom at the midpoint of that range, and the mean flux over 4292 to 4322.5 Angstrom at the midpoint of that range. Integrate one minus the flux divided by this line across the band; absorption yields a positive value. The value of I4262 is 1.6 Angstrom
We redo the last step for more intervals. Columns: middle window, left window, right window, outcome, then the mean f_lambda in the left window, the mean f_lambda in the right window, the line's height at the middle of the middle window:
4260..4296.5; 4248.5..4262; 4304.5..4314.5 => 8.37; 37.6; 76.7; 54.2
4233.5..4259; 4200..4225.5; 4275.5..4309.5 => -3.91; 23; 47.4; 33.3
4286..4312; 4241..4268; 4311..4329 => 7.52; 40.2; 87.6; 72.4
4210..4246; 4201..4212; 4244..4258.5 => -0.51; 22.9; 37.5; 29.9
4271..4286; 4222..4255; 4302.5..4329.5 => 4.97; 36.6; 86.3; 62.3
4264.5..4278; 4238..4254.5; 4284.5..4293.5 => -4.69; 36.2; 29.8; 32.5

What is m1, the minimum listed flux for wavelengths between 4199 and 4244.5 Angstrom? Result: 0.07053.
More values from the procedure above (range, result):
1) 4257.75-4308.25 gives 3.816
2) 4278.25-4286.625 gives 7.725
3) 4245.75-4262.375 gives 11.84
